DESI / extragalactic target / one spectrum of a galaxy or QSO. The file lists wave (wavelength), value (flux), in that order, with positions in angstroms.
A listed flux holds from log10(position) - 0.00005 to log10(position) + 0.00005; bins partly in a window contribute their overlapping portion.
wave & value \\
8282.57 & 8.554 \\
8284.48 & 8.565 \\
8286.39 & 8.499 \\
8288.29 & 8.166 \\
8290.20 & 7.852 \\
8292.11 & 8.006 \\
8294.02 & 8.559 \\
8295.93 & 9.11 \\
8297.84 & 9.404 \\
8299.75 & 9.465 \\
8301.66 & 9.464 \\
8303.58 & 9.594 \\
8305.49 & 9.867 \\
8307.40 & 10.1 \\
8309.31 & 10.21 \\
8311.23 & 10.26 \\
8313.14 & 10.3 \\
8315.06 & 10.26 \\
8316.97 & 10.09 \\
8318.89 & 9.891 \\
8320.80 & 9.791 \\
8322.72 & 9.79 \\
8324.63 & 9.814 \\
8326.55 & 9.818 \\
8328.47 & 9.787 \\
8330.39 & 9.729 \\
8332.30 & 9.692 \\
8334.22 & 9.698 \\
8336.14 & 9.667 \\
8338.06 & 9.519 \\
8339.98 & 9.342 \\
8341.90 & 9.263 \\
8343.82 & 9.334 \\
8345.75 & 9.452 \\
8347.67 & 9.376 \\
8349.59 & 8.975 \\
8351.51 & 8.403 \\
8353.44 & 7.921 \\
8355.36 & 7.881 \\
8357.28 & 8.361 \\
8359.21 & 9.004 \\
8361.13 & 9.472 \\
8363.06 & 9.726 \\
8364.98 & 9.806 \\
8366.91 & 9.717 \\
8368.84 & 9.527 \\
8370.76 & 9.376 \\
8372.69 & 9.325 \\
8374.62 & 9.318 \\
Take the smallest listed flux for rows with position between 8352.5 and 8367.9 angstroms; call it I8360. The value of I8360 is 7.881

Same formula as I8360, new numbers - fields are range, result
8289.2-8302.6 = 7.852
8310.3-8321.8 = 9.791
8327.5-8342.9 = 9.263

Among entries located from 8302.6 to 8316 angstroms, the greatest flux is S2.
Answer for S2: 10.3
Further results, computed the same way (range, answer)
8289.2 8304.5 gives 9.594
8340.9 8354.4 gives 9.452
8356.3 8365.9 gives 9.806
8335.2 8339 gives 9.667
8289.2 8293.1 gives 8.006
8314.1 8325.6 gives 10.26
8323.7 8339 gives 9.818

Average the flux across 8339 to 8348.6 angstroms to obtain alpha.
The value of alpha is 9.35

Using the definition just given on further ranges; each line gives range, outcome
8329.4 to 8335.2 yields 9.71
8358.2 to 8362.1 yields 9.22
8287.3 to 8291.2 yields 8.03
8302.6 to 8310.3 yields 9.93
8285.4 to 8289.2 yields 8.35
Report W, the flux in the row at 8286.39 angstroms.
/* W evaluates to 8.499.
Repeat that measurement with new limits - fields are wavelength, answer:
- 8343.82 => 9.334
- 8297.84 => 9.404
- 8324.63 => 9.814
